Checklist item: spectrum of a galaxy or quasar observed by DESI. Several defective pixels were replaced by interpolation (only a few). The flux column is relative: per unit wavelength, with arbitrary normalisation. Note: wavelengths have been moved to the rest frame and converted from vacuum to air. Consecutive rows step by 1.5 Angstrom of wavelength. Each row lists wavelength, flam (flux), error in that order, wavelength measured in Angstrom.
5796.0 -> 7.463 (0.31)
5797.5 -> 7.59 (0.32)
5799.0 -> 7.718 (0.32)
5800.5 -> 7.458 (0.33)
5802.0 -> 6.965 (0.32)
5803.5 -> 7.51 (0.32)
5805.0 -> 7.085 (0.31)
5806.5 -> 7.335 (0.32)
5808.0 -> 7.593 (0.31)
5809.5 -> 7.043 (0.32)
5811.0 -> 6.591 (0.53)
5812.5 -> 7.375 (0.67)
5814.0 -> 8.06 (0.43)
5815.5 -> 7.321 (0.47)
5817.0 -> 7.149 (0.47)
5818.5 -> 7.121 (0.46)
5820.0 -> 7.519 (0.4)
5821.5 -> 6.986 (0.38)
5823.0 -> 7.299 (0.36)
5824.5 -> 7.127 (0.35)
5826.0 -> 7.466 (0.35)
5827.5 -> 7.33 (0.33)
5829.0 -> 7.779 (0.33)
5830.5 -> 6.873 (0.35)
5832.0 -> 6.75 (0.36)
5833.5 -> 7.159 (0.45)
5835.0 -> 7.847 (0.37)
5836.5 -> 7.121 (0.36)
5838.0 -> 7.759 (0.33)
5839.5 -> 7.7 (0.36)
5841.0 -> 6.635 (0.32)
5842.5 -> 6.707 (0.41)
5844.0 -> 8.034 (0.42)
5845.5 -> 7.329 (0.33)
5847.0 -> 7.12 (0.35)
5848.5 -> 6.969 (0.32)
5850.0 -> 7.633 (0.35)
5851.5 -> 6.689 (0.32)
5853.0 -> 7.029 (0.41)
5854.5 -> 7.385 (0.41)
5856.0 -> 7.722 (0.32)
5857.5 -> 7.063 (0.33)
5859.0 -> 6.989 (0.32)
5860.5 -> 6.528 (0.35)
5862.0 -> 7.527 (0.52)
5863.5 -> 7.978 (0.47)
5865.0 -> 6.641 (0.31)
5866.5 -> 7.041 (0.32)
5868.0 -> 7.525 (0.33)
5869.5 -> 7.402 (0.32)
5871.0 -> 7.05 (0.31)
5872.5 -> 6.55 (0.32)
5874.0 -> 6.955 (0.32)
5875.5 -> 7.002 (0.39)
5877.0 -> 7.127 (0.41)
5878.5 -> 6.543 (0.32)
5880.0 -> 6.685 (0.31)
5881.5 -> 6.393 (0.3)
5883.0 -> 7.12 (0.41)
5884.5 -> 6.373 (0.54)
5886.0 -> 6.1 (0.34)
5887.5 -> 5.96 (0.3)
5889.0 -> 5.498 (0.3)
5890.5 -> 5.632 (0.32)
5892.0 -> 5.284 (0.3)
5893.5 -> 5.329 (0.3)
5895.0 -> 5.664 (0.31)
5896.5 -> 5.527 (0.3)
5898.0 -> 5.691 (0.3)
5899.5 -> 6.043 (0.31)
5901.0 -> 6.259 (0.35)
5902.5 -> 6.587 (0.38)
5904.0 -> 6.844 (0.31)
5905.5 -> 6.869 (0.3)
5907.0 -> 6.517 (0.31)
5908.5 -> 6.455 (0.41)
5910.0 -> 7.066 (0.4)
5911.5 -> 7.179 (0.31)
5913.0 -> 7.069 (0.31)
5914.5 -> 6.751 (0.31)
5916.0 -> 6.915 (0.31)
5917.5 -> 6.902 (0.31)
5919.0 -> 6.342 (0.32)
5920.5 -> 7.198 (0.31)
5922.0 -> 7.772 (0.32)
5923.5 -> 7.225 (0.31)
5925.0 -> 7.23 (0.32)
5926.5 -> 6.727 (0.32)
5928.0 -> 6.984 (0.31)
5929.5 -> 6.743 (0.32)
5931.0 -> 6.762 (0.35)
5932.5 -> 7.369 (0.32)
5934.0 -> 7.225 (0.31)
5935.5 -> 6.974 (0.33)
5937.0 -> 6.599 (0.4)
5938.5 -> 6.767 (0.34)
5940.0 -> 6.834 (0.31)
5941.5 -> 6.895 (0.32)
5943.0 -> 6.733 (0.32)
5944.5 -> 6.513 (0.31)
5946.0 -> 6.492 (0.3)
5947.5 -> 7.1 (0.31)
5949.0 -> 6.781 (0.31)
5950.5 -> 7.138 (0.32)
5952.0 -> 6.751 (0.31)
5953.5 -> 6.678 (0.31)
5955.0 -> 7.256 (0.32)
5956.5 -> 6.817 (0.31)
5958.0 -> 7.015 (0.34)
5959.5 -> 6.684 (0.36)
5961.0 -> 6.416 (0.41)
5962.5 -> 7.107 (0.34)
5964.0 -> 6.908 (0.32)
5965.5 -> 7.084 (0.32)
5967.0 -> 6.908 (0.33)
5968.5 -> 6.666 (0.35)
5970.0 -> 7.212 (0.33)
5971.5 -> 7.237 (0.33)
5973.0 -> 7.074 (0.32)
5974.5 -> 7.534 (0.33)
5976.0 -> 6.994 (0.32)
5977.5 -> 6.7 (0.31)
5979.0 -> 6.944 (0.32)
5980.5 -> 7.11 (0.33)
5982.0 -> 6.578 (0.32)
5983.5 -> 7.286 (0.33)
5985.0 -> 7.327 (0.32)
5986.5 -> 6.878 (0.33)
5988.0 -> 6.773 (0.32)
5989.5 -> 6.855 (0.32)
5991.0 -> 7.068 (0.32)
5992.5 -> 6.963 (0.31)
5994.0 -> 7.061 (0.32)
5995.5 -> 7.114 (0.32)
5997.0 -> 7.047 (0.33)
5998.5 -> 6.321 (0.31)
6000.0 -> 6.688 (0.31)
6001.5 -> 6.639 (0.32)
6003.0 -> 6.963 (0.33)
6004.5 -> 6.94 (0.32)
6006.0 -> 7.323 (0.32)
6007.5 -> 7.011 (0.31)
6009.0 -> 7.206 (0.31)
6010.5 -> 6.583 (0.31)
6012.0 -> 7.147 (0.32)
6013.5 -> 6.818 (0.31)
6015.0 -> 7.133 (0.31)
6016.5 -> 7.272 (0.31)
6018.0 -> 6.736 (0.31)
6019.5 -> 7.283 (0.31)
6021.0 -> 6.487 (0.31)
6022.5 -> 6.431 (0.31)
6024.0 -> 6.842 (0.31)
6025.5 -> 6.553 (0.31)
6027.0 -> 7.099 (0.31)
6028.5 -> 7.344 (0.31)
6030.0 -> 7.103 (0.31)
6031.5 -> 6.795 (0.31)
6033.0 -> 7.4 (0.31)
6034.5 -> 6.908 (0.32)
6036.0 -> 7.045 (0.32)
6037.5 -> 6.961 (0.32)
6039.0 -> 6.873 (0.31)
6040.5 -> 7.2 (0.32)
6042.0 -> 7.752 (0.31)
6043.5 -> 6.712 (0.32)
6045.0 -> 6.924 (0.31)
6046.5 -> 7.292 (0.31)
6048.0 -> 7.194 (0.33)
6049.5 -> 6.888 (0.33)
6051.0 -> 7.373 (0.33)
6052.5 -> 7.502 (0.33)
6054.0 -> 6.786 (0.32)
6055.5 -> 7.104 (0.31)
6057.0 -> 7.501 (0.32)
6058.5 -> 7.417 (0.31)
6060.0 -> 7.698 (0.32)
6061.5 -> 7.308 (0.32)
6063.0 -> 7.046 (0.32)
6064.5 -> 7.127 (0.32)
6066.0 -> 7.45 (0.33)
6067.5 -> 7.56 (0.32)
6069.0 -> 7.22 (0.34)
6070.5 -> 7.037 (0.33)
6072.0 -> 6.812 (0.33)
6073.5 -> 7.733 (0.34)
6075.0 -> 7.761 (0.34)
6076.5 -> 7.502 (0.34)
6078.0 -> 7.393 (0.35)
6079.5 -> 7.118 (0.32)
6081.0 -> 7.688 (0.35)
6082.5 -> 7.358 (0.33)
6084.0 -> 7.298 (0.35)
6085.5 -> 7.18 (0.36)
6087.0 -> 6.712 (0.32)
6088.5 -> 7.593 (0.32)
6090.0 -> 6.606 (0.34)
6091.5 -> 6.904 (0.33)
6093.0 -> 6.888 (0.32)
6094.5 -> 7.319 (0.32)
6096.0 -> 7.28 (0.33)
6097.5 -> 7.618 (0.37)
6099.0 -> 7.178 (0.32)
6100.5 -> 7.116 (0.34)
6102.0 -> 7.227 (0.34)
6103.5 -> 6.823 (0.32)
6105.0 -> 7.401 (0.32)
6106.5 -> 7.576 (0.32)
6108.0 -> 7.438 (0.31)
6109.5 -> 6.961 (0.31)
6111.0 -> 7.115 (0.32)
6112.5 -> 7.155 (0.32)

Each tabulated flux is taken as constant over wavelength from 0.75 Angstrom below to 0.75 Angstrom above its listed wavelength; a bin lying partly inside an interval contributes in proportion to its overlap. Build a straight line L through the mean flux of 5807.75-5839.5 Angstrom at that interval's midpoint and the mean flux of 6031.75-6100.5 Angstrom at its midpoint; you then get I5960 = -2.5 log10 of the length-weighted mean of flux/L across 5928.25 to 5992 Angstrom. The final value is 0.05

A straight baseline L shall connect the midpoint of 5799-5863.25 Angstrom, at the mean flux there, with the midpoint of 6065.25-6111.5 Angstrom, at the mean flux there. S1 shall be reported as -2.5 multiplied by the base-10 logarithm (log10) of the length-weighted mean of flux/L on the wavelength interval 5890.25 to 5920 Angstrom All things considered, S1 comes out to 0.14 mag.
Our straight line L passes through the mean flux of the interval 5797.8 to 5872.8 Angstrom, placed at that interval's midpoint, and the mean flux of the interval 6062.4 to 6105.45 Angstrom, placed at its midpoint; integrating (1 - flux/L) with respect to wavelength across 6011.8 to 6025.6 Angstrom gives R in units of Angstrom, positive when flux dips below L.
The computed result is 0.7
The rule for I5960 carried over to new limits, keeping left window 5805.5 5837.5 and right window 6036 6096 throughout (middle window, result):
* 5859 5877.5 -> 0.02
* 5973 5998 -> 0.04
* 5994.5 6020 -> 0.04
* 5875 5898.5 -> 0.19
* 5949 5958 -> 0.05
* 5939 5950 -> 0.07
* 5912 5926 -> 0.03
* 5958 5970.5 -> 0.06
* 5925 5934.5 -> 0.04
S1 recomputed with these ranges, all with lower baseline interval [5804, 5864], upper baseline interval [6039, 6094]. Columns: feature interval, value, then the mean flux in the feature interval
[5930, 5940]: 0.049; 6.94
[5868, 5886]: 0.066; 6.83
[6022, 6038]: 0.043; 6.96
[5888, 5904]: 0.242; 5.81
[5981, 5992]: 0.042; 6.97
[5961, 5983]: 0.040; 6.99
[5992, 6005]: 0.060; 6.86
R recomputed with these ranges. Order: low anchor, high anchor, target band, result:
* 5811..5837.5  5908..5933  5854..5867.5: -0.1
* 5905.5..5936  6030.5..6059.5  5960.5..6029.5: 1.2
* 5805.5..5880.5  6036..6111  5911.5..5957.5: 1.9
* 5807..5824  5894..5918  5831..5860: -0.9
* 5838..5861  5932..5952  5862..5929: 3.7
